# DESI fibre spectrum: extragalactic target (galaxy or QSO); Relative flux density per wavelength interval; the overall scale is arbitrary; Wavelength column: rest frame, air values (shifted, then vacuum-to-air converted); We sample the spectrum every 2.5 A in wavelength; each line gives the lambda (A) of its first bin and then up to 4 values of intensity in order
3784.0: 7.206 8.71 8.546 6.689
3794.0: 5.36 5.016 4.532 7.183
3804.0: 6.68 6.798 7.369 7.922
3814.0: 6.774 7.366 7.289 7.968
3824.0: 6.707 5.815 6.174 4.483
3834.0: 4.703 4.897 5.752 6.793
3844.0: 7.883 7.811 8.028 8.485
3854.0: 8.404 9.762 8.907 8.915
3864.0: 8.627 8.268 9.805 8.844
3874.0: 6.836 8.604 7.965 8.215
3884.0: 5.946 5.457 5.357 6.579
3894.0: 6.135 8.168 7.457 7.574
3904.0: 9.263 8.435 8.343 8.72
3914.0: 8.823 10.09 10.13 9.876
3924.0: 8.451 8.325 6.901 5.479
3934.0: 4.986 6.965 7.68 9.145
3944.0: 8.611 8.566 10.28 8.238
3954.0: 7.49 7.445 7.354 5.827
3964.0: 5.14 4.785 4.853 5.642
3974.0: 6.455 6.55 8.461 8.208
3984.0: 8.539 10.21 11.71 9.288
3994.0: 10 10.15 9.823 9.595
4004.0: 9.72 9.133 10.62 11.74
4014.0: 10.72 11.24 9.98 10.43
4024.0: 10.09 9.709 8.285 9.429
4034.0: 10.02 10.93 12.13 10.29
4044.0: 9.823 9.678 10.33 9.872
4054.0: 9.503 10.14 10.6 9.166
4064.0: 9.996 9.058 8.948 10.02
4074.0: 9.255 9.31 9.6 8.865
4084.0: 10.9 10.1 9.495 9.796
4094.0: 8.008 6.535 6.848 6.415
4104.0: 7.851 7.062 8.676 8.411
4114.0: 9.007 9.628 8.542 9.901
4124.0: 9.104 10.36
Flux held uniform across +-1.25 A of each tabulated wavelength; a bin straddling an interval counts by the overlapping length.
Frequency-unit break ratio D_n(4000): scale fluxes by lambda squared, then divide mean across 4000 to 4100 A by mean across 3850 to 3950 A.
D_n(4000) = 1.30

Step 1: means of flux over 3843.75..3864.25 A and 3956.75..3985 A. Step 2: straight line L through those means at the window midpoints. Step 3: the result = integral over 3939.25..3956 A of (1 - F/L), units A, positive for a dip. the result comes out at -3.99 A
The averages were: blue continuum 8.56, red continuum 6.54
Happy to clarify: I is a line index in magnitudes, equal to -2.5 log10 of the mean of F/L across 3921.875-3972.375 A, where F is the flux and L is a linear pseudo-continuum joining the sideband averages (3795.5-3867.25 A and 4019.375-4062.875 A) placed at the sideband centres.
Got 0.21 mag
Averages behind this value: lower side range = 7.08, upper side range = 10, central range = 7.17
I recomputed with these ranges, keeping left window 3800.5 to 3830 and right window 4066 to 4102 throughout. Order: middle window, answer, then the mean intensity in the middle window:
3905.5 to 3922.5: -0.192 mag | 9.2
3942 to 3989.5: 0.073 mag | 7.56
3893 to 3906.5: -0.028 mag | 7.81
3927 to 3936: 0.272 mag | 6.1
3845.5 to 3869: -0.183 mag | 8.65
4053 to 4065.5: -0.131 mag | 9.87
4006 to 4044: -0.211 mag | 10.3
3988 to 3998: -0.231 mag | 10.2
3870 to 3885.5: -0.040 mag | 7.73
